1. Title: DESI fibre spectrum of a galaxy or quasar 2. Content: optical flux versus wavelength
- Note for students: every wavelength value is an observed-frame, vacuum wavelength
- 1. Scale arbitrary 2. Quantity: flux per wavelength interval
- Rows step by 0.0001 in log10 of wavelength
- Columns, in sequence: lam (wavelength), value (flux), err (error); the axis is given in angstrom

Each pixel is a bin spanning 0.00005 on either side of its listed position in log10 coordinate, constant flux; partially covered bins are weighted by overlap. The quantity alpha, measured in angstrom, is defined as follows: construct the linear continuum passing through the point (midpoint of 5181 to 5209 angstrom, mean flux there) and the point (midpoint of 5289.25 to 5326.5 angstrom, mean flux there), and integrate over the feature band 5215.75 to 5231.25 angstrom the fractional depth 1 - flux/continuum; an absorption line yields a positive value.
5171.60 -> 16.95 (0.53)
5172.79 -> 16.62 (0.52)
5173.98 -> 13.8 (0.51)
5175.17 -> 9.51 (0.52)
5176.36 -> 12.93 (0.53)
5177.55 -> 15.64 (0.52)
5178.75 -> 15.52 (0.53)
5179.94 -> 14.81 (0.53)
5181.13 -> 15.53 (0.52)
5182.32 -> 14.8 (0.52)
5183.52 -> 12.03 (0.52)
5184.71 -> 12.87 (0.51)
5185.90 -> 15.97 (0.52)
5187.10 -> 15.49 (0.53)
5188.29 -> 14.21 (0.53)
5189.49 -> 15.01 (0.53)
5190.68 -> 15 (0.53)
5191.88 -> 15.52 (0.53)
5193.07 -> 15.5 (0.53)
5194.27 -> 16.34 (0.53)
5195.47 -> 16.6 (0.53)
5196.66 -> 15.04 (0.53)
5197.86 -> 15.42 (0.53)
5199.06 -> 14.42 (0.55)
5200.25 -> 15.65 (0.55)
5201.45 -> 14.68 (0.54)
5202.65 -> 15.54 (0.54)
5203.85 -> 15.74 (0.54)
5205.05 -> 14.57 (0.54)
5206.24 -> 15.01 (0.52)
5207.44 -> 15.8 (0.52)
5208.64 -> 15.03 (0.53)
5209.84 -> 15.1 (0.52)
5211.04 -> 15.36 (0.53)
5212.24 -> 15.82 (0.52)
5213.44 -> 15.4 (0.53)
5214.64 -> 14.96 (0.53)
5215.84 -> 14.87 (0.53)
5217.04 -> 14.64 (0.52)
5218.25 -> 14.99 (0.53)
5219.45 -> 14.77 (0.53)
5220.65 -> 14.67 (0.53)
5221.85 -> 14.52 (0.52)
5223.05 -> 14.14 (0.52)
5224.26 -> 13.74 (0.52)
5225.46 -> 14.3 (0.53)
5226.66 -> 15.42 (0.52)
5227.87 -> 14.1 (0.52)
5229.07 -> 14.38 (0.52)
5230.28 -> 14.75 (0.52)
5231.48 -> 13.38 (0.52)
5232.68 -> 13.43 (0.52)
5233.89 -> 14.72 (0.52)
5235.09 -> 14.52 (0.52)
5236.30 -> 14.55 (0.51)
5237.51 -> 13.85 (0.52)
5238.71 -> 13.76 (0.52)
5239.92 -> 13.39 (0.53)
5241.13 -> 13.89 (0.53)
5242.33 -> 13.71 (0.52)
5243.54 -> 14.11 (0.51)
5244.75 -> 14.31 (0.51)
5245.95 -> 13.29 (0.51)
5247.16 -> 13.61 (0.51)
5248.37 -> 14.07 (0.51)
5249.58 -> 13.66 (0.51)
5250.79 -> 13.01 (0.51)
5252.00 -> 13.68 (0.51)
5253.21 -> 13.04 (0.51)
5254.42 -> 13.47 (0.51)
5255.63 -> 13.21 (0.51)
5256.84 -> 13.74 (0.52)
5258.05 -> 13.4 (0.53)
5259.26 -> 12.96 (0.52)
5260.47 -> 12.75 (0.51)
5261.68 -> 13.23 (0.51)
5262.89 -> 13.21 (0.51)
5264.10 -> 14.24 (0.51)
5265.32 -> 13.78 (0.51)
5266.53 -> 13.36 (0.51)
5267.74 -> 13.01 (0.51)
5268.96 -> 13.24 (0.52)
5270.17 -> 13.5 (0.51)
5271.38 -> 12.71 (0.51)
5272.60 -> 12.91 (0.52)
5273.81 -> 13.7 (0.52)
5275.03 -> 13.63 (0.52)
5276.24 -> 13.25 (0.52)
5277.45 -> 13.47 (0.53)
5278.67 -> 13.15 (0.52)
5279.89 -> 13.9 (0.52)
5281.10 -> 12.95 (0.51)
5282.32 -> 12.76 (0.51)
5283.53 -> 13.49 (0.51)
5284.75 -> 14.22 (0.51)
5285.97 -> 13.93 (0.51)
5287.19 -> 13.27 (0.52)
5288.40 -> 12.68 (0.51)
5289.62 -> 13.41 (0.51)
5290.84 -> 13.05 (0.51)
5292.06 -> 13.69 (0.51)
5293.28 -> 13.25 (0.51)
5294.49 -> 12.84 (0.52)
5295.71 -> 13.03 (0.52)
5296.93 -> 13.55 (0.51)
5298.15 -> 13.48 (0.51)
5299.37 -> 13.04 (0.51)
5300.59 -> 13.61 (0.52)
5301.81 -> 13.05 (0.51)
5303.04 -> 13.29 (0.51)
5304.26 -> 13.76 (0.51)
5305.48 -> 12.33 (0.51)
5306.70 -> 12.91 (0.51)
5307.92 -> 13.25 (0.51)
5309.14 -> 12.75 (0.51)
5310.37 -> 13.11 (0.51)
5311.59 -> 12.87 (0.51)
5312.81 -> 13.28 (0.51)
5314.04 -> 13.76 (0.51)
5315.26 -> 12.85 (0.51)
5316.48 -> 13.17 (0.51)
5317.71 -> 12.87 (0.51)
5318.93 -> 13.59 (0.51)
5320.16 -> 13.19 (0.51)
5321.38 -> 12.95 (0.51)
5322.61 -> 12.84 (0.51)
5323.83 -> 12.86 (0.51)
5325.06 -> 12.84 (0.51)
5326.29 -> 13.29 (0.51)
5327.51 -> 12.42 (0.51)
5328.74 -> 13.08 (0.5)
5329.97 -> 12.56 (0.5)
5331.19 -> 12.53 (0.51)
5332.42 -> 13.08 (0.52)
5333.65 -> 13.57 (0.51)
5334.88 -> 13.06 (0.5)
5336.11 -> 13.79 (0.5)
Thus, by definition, 0.07 angstrom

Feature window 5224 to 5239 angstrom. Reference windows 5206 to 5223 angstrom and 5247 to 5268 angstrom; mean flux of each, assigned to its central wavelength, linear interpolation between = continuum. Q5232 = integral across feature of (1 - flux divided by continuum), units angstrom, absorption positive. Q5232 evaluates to 0.16 angstrom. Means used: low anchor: 15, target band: 14.2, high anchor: 13.4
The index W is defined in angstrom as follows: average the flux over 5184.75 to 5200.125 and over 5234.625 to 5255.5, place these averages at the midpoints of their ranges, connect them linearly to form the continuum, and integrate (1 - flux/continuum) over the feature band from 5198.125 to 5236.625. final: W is -0.60 angstrom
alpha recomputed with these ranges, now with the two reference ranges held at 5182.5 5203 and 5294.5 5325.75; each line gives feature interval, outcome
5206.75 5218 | -0.4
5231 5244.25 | 0.3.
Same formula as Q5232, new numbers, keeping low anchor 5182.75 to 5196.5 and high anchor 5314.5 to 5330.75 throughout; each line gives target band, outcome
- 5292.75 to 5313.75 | 0.2 angstrom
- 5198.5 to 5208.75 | -0.3 angstrom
